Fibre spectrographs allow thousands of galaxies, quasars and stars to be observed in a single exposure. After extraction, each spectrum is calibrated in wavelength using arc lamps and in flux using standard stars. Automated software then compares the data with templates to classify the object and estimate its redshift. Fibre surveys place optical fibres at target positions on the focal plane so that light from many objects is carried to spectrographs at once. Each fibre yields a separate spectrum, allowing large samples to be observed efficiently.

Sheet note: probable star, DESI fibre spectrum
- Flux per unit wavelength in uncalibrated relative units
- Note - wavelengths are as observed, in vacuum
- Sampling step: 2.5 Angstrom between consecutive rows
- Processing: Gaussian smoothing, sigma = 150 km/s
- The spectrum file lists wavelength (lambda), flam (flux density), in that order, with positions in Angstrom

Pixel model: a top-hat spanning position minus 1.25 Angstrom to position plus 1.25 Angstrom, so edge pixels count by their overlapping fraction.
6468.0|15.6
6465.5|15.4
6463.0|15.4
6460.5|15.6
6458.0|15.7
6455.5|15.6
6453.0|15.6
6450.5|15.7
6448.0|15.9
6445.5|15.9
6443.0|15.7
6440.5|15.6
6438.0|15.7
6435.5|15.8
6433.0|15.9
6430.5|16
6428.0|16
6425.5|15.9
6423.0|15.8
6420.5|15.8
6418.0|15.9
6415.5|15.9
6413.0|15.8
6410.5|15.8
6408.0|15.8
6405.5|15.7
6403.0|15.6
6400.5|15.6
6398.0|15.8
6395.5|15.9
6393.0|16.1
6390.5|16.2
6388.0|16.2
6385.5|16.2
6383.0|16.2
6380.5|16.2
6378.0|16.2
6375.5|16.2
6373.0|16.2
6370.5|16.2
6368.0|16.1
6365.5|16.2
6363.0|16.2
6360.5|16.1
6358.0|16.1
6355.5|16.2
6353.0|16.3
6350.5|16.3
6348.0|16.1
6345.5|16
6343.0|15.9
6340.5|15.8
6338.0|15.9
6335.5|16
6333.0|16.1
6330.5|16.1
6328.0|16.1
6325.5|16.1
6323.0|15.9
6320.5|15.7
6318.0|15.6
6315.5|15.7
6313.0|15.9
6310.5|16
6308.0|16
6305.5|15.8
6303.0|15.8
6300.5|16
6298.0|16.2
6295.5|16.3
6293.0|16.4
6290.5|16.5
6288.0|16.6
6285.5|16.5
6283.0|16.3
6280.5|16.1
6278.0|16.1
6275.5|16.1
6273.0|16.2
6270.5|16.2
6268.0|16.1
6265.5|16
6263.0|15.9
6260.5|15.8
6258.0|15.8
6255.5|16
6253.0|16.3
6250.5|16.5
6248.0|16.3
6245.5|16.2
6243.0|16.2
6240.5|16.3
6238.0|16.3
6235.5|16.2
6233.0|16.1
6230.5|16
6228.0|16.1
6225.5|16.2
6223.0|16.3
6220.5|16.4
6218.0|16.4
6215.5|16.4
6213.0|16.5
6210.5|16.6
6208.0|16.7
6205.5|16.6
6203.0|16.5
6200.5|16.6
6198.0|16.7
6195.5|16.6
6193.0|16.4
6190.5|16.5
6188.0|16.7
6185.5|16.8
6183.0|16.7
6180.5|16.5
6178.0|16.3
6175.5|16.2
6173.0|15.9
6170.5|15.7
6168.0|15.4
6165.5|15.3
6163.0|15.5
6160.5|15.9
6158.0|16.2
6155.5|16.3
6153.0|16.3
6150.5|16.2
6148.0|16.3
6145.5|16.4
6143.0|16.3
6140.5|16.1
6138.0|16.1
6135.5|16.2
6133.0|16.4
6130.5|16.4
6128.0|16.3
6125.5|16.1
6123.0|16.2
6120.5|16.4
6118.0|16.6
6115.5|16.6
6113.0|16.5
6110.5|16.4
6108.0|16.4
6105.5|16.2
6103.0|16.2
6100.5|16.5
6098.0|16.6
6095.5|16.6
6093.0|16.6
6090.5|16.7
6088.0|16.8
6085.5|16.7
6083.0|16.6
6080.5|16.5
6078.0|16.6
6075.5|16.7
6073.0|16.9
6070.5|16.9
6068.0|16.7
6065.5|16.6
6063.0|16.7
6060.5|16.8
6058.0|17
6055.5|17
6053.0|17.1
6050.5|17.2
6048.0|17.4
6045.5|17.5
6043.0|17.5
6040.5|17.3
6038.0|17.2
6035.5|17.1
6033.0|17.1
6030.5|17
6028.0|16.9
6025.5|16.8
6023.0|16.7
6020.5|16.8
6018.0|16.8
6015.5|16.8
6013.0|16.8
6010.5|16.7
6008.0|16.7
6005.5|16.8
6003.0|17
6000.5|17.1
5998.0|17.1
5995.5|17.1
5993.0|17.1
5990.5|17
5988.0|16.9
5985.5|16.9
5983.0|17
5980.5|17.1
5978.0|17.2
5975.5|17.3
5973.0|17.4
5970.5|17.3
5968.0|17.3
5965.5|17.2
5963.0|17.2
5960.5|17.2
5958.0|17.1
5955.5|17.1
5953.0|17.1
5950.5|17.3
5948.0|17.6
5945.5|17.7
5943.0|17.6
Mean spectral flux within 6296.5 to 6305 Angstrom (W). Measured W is 16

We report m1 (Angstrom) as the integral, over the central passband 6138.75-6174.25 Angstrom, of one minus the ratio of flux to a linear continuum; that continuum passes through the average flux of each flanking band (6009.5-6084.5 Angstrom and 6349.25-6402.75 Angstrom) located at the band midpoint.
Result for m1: 1.4 Angstrom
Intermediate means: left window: 16.9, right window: 16.1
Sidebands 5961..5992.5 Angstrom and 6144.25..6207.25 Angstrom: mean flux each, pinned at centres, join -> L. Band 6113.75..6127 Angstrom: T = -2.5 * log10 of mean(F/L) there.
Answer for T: 0.008 mag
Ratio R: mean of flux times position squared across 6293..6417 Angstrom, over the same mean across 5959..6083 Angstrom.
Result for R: 1.0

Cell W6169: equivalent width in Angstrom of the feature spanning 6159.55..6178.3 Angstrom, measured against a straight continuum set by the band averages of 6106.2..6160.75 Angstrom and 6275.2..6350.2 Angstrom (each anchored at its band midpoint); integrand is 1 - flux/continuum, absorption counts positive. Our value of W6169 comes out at 0.6 Angstrom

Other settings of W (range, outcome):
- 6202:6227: 16.5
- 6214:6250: 16.2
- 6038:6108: 16.8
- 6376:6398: 16.1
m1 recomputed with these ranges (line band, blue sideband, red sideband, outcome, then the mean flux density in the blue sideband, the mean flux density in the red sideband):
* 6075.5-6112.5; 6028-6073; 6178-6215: 0.8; 17.1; 16.6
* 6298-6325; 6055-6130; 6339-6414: 0.5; 16.6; 16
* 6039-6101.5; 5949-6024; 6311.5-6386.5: -0.2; 17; 16.1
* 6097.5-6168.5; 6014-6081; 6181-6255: 2.0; 17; 16.4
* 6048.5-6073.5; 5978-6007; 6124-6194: -0.3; 17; 16.2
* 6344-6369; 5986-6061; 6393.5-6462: -0.3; 17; 15.8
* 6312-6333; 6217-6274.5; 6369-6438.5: 0.2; 16.2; 16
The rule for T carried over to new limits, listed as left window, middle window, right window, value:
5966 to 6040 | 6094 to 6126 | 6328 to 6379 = 0.02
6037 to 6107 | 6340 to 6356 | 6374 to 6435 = 0.00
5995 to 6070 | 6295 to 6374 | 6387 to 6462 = 0.00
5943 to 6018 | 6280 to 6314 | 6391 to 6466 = 0.00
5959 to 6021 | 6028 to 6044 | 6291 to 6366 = -0.02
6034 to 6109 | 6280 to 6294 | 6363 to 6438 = -0.01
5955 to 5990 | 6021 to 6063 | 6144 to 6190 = -0.02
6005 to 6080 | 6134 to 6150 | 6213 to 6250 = 0.02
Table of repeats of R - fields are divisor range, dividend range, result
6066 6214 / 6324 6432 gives 1.05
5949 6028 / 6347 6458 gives 1.07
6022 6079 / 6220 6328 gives 1.02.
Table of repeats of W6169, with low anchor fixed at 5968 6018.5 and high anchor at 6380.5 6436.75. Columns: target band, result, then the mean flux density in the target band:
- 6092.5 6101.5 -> 0.1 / 16.6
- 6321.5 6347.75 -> 0.2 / 16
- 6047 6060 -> -0.2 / 17.1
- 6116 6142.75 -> 0.6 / 16.3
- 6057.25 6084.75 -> 0.1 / 16.7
